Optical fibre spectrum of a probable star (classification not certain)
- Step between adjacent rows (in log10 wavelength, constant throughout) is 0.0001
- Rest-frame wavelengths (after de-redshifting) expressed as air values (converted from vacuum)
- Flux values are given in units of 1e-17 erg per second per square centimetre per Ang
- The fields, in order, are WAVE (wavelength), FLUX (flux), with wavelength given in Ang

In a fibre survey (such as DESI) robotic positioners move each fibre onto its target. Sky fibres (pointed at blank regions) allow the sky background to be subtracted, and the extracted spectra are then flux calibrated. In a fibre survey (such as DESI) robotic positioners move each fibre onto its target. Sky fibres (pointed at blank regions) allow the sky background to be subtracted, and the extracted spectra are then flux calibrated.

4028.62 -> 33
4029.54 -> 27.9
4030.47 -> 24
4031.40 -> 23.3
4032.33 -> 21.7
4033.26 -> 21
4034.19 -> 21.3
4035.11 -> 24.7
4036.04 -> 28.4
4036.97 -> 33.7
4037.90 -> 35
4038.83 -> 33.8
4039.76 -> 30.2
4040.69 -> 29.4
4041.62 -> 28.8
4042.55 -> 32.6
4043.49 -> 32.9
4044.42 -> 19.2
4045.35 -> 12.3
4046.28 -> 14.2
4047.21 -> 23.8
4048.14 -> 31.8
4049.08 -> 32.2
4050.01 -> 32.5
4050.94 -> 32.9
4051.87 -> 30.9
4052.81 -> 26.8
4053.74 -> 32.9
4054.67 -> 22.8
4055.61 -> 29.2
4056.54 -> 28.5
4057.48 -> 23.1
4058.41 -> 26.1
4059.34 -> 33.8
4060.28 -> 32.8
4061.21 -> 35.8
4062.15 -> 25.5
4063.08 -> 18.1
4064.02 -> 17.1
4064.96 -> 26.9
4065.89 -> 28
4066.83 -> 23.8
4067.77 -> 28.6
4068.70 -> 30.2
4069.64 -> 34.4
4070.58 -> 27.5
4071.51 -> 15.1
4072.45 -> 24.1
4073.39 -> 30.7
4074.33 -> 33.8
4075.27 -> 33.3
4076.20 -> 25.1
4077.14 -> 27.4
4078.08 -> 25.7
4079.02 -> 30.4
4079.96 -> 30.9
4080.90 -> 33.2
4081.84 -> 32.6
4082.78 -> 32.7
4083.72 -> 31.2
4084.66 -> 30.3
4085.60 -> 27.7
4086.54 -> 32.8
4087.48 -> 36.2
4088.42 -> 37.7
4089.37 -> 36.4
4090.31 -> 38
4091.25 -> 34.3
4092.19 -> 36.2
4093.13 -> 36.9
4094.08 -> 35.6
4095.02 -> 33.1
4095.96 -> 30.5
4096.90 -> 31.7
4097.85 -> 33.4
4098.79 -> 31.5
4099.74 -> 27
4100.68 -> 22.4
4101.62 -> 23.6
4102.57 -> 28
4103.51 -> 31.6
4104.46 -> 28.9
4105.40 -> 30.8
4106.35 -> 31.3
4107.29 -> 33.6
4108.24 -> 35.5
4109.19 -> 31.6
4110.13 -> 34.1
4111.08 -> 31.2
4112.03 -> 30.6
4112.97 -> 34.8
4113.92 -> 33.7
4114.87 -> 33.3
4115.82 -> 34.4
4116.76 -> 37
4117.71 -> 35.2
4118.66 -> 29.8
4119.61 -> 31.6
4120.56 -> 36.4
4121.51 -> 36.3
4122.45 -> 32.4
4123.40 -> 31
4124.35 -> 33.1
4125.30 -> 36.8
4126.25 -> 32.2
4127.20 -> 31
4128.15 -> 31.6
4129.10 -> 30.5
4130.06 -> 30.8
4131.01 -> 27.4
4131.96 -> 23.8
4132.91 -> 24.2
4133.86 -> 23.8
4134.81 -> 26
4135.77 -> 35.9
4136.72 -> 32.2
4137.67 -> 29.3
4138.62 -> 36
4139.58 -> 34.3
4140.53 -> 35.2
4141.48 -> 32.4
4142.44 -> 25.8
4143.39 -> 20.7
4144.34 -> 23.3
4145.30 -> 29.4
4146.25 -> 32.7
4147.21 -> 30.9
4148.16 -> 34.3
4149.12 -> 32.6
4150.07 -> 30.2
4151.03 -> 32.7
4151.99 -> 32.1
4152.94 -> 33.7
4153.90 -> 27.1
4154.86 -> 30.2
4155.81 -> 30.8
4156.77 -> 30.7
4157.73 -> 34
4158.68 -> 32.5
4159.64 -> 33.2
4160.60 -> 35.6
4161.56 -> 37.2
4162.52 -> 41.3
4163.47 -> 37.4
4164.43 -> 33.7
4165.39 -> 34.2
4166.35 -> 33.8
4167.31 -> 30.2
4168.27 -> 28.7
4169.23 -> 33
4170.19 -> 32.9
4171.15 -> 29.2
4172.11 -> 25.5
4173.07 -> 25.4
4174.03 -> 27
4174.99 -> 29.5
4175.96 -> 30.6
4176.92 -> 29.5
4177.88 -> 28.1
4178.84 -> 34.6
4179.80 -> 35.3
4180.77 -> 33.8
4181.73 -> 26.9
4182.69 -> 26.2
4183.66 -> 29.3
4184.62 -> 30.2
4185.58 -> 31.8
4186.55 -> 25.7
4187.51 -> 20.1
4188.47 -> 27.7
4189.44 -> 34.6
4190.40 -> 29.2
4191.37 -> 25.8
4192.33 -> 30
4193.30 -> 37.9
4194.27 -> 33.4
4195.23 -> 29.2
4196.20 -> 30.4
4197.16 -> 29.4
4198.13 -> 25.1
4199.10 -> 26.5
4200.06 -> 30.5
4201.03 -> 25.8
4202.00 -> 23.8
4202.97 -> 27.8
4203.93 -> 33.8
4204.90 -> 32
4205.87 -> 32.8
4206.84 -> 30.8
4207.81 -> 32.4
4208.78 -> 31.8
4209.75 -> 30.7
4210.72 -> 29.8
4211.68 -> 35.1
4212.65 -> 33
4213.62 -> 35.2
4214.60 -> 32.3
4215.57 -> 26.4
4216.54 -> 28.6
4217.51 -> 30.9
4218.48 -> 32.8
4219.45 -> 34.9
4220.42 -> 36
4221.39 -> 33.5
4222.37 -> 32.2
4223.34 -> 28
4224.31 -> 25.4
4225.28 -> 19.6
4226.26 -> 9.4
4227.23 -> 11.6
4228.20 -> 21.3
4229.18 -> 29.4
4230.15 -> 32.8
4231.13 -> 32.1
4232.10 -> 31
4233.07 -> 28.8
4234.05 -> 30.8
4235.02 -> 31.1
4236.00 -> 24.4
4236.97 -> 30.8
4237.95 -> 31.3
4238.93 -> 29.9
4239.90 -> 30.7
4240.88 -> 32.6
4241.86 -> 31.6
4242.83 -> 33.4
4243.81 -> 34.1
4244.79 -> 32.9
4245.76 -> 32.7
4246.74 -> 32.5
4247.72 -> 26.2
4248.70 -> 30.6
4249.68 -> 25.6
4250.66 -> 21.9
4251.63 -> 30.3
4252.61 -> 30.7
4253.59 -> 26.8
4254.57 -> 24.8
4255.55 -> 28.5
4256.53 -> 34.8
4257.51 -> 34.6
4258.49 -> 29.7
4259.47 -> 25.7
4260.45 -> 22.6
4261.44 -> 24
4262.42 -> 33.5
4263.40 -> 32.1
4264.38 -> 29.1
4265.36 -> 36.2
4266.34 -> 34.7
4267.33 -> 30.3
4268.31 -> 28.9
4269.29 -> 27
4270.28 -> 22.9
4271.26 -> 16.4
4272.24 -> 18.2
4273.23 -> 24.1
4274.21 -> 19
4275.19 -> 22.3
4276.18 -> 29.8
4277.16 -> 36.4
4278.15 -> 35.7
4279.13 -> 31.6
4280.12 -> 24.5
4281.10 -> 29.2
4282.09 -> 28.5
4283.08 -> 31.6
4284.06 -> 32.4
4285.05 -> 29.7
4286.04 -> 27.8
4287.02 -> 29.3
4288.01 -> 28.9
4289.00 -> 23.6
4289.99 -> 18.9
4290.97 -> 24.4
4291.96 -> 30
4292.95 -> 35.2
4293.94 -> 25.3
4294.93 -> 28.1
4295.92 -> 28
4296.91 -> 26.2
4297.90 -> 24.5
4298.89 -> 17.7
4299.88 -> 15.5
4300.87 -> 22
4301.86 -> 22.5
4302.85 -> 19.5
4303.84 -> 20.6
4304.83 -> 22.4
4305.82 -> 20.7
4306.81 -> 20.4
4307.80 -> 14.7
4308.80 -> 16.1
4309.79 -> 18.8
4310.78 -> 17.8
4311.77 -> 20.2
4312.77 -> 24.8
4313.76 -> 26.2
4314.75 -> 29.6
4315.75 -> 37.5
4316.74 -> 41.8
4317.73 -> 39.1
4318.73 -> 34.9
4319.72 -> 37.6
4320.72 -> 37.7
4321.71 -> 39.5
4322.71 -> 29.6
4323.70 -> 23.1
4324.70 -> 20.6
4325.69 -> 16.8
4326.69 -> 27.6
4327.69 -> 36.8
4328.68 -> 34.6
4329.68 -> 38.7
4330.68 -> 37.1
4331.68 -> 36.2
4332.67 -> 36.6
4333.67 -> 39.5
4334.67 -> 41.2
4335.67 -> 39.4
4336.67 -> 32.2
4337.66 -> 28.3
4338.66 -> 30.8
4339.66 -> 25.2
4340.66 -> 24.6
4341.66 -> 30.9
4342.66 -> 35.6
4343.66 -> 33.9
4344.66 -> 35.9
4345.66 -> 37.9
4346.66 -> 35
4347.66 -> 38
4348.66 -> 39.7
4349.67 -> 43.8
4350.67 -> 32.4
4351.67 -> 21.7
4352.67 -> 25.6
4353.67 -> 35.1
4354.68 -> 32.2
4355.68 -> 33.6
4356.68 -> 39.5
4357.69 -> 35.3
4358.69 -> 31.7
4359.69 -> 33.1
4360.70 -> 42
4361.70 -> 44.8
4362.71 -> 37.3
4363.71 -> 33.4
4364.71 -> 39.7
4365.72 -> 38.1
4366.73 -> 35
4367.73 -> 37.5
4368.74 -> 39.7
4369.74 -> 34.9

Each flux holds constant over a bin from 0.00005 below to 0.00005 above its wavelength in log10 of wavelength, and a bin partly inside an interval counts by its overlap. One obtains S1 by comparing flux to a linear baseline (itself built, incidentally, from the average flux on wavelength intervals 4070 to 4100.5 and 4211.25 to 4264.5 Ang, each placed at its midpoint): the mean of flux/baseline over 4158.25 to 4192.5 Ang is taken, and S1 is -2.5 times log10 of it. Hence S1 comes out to -0.03 mag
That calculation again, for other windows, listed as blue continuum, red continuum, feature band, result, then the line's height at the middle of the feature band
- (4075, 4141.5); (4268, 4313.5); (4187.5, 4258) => -0.09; 27.3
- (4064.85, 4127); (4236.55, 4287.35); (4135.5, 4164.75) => -0.05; 30.7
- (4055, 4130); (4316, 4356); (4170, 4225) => 0.07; 32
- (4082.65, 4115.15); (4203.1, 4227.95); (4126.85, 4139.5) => 0.07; 31.4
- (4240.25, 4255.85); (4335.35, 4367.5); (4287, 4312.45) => 0.38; 32.1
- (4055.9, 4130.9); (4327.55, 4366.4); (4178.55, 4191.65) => 0.11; 32.4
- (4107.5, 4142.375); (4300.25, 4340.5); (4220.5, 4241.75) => 0.10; 30.3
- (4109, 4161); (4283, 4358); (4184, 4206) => 0.06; 30.9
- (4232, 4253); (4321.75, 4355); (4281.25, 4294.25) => 0.12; 31.4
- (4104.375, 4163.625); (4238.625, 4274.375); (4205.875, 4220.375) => -0.07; 29.8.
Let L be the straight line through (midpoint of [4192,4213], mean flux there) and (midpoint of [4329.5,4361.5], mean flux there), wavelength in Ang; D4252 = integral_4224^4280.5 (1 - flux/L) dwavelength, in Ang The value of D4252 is 6.7 Ang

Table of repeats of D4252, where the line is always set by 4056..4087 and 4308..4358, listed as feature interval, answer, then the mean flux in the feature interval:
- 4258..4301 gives 5.7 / 27.1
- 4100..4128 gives -3.0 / 32.1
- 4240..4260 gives 0.6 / 30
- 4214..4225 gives -0.1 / 30.8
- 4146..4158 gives -0.9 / 31.6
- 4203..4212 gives -0.5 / 31.9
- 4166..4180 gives -0.1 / 30.1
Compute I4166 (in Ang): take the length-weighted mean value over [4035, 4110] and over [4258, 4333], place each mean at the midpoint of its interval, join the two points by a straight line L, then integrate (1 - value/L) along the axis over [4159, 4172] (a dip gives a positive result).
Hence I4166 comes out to -2.2 Ang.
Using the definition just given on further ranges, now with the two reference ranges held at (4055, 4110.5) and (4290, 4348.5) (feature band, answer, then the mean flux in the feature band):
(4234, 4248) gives -0.80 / 31.1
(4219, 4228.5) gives 1.37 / 25.2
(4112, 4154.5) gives -2.04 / 31.3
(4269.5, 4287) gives 1.26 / 27.1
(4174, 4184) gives -0.19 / 30.2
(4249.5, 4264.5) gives 0.44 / 28.5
